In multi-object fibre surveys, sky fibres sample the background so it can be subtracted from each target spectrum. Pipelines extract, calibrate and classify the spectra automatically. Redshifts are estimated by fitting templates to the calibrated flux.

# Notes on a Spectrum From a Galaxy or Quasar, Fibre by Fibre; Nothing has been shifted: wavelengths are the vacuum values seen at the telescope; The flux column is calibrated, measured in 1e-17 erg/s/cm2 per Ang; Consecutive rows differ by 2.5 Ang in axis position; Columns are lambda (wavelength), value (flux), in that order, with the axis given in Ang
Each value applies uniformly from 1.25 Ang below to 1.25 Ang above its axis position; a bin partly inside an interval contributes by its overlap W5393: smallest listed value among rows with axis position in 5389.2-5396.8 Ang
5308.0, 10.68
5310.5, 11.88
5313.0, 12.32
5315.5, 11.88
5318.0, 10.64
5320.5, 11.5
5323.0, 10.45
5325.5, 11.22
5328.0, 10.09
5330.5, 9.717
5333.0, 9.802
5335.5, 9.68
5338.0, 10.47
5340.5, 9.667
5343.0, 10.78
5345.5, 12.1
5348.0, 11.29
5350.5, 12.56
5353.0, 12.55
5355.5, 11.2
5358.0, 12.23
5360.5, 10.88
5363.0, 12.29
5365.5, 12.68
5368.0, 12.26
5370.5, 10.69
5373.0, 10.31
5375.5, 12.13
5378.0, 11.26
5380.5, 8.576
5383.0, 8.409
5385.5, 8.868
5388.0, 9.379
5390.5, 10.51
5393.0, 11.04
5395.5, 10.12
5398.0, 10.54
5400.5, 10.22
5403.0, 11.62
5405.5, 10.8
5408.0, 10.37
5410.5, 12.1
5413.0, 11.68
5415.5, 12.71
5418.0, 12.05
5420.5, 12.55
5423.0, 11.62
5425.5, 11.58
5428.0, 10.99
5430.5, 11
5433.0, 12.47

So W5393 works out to 10.12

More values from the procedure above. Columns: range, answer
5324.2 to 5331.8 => 9.717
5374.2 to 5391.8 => 8.409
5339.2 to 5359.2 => 9.667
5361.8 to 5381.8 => 8.576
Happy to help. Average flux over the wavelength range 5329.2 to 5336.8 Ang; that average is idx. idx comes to 9.74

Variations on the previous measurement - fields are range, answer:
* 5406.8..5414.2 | 11.4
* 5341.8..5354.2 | 11.9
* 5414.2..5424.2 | 12.2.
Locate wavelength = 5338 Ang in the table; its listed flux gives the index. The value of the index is 10.47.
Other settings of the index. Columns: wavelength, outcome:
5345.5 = 12.1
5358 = 12.23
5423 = 11.62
